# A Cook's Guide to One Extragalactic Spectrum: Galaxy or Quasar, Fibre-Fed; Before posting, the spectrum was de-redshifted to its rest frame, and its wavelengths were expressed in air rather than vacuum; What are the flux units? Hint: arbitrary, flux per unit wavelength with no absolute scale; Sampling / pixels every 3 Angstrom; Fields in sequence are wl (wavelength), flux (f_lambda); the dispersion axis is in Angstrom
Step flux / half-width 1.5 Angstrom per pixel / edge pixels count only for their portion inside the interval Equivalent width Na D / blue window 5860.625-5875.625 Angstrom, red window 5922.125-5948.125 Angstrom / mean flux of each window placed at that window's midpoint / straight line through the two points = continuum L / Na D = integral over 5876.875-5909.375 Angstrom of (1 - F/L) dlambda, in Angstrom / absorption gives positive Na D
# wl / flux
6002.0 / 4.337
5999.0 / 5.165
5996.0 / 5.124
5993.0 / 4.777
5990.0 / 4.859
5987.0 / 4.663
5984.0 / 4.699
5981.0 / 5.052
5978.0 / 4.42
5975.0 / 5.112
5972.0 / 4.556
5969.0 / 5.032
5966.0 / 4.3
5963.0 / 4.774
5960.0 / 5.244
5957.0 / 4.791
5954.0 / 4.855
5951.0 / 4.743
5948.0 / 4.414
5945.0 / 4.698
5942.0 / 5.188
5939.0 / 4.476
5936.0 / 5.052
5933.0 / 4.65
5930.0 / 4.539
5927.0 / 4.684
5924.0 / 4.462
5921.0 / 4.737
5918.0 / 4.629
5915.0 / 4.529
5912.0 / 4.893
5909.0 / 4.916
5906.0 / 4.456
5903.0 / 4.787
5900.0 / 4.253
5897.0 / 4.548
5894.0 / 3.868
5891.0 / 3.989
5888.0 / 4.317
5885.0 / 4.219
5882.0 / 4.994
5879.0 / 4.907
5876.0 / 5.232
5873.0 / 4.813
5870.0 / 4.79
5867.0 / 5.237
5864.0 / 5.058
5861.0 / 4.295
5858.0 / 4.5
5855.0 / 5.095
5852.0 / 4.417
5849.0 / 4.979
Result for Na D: 2.38 Angstrom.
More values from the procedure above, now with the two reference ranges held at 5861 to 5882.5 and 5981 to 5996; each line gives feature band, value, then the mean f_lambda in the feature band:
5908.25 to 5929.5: 1.0 Angstrom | 4.68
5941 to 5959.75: 0.2 Angstrom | 4.8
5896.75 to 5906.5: 0.8 Angstrom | 4.51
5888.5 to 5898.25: 1.6 Angstrom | 4.14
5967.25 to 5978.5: 0.1 Angstrom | 4.8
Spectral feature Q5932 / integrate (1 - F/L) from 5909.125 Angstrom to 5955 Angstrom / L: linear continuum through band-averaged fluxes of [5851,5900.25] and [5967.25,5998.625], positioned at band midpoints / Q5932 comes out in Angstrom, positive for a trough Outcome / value 0.30 Angstrom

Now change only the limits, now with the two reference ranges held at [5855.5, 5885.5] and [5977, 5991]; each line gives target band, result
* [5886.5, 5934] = 2.8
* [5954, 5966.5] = -0.2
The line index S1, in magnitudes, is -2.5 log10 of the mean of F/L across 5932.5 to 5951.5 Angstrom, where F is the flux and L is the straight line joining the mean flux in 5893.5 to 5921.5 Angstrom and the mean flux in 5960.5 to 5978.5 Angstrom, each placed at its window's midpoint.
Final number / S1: -0.018 mag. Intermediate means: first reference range 4.58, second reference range 4.74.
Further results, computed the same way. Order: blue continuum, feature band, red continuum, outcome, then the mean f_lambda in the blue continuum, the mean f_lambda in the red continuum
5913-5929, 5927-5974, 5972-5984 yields -0.01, 4.61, 4.8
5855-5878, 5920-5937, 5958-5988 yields 0.03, 4.86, 4.79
